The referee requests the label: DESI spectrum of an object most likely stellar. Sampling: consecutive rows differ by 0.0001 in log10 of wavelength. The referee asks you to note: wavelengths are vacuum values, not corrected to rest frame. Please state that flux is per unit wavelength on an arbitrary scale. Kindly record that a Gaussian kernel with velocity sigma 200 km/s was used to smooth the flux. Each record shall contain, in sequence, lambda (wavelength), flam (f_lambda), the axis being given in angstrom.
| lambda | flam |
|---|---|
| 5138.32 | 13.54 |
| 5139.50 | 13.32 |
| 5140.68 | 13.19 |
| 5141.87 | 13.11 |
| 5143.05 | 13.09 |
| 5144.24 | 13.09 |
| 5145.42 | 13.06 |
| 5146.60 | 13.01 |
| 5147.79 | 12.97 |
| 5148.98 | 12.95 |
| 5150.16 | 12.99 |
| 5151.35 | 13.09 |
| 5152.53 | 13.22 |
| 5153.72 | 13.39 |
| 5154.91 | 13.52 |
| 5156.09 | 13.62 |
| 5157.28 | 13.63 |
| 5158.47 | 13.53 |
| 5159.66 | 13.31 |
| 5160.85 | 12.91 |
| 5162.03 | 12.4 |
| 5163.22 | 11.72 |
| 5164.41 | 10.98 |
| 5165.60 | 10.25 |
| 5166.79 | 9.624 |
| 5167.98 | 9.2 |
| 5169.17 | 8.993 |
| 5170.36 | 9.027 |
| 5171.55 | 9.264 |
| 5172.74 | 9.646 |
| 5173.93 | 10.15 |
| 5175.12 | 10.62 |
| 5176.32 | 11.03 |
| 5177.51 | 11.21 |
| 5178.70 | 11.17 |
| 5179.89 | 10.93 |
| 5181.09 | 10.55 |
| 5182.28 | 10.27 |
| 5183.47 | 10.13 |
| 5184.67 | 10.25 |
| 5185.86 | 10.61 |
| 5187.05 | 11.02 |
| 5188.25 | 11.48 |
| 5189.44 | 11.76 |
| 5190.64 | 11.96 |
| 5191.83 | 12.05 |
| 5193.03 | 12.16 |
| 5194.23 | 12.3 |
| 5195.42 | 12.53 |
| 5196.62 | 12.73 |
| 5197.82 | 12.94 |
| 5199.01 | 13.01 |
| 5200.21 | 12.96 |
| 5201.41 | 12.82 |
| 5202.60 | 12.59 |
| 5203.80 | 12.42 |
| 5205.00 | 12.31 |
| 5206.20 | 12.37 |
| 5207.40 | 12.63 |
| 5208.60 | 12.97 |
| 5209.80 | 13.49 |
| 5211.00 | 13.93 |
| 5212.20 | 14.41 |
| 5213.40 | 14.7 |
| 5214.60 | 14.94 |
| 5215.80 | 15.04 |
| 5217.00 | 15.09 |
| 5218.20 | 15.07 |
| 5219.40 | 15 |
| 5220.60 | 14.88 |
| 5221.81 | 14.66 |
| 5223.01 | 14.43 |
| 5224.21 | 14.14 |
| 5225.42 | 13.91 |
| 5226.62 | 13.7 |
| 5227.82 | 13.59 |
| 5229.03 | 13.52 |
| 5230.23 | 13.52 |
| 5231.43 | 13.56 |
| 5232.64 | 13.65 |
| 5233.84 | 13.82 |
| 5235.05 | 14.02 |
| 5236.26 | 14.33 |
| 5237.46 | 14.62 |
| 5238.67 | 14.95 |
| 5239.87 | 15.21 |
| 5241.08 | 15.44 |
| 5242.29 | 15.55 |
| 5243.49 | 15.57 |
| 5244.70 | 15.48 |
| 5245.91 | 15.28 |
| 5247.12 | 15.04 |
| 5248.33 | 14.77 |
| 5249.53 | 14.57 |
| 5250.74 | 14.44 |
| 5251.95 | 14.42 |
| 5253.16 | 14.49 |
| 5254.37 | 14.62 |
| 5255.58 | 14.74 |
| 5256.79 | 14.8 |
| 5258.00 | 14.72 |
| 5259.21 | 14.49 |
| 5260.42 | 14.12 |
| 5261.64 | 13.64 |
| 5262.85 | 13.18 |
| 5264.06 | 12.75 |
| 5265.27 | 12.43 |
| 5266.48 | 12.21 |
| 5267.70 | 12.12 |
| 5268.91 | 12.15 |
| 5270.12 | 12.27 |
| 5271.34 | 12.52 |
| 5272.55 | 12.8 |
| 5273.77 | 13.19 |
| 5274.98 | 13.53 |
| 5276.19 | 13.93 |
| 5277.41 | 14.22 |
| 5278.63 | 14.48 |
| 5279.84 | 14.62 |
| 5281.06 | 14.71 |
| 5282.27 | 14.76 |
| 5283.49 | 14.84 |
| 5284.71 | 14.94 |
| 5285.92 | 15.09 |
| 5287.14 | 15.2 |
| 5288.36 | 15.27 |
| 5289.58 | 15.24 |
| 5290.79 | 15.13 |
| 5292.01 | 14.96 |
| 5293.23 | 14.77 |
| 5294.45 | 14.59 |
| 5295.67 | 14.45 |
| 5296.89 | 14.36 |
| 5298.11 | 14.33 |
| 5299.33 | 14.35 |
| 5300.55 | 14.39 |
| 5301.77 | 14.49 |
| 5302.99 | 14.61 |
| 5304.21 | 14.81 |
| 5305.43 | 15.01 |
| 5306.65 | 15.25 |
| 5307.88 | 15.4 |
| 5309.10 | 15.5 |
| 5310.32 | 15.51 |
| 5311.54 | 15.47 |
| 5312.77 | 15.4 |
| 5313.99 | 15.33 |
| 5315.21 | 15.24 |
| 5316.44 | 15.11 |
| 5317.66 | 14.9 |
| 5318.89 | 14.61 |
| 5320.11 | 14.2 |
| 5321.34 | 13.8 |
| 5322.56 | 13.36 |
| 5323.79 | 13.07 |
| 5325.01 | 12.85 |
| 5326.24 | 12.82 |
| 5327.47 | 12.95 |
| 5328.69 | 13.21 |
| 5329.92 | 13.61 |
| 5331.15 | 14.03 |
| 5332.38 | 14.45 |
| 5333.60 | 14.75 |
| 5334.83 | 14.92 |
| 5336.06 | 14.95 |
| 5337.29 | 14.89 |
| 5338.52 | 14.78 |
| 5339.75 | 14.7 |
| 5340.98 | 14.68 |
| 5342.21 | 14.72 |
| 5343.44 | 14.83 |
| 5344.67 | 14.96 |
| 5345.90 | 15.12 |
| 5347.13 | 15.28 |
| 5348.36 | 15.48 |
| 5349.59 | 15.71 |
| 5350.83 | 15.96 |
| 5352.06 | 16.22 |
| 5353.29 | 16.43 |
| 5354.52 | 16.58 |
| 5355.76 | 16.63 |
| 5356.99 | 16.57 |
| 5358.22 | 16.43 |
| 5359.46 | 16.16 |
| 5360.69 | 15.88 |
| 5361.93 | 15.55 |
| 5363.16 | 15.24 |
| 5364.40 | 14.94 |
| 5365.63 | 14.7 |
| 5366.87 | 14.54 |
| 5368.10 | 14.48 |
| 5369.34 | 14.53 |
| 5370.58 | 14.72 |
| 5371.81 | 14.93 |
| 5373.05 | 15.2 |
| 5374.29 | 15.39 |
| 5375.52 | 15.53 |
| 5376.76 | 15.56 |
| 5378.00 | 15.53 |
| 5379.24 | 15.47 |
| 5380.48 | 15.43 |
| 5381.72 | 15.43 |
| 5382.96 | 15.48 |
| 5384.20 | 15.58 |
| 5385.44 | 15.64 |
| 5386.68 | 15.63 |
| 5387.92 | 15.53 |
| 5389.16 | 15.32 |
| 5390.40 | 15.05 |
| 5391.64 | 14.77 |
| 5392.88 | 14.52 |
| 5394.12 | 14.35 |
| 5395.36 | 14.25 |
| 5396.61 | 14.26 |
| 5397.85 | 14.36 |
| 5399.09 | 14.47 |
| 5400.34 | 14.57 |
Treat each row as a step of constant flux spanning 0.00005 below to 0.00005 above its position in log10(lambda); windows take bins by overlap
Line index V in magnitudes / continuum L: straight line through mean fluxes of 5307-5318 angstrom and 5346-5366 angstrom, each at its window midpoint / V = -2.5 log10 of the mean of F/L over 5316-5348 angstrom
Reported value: 0.09 mag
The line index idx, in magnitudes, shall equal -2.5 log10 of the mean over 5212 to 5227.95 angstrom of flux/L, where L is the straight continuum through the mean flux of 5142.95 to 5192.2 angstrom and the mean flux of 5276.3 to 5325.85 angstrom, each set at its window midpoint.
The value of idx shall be -0.14 mag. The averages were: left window 11.6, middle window 14.6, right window 14.7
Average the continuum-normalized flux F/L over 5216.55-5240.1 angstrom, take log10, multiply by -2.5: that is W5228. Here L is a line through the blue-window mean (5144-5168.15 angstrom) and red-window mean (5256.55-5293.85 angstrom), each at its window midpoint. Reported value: -0.07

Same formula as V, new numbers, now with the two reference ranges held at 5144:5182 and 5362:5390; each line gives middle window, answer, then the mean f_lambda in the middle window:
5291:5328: -0.032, 14.5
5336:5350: -0.024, 15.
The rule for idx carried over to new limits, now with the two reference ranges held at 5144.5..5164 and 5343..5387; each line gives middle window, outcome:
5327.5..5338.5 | 0.061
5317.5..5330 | 0.113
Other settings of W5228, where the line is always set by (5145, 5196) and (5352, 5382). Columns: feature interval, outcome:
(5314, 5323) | 0.00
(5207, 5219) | -0.15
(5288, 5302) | -0.05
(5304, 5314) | -0.07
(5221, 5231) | -0.10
